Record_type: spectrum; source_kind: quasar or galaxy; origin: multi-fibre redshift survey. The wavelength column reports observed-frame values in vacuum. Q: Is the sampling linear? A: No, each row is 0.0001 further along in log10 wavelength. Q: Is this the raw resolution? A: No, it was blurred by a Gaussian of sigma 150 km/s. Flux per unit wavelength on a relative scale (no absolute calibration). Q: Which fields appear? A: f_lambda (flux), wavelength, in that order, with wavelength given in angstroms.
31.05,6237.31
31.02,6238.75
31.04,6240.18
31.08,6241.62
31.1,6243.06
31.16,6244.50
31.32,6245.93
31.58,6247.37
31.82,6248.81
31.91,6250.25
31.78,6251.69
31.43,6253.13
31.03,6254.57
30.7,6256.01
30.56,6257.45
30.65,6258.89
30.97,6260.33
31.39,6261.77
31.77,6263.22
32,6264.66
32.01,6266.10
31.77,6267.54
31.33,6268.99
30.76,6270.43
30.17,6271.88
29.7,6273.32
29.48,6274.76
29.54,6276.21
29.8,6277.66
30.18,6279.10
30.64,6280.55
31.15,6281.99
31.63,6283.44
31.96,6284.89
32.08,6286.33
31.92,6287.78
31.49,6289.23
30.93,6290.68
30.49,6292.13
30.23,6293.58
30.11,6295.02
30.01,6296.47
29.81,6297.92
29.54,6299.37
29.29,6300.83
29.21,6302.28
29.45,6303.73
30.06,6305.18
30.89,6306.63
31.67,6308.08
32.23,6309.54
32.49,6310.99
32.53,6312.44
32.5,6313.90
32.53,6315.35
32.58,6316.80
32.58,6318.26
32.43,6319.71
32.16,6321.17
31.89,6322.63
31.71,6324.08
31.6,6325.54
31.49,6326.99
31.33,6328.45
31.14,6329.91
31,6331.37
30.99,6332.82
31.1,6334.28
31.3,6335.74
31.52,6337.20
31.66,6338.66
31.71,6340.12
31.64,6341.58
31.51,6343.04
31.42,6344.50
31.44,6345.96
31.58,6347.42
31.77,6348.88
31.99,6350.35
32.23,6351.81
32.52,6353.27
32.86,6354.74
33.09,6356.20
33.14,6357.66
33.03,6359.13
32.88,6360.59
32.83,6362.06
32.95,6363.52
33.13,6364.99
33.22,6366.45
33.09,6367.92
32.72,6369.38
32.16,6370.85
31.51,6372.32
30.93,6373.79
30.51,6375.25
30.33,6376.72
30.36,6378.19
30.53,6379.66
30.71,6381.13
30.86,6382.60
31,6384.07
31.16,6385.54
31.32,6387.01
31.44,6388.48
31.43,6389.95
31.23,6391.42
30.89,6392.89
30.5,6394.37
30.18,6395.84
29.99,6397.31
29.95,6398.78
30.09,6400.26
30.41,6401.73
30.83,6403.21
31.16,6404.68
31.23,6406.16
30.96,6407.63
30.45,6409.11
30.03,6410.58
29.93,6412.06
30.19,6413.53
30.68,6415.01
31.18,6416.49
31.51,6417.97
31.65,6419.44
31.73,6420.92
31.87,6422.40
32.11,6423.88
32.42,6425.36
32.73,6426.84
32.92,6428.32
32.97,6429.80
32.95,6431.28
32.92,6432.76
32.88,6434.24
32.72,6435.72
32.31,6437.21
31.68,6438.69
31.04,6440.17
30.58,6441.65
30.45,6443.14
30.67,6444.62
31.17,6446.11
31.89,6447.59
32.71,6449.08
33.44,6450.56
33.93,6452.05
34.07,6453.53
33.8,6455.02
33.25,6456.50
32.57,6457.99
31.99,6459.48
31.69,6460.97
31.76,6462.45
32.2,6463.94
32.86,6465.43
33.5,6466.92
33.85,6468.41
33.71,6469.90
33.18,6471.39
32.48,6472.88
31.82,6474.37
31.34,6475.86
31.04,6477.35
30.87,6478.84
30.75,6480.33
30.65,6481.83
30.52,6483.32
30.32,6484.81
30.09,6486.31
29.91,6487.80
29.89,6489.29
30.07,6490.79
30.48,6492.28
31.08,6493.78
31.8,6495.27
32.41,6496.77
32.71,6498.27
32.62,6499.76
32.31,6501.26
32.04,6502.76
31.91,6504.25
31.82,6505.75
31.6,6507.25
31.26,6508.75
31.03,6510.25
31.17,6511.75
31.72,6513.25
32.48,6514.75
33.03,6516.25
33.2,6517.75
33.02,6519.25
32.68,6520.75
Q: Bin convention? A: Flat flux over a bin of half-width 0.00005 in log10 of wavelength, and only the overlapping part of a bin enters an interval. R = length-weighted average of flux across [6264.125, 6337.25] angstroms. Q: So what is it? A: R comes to 31.1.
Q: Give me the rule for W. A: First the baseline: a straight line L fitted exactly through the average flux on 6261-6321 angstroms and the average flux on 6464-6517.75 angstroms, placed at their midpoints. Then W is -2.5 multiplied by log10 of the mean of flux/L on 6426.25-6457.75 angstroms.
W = -0.03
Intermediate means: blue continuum 31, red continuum 31.7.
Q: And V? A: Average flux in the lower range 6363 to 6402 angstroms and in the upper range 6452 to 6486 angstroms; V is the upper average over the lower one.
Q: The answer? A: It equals 1.0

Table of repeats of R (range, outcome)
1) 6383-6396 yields 31.1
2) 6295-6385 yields 31.6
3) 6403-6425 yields 31.1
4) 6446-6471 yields 32.9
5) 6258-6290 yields 31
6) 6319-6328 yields 31.9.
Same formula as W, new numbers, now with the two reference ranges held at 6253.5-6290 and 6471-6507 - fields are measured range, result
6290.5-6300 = 0.03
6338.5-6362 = -0.04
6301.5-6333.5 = -0.02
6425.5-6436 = -0.06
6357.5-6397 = -0.02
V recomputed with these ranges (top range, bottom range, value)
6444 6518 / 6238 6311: 1.03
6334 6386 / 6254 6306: 1.04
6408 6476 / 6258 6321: 1.04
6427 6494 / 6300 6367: 1.00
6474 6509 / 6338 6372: 0.96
